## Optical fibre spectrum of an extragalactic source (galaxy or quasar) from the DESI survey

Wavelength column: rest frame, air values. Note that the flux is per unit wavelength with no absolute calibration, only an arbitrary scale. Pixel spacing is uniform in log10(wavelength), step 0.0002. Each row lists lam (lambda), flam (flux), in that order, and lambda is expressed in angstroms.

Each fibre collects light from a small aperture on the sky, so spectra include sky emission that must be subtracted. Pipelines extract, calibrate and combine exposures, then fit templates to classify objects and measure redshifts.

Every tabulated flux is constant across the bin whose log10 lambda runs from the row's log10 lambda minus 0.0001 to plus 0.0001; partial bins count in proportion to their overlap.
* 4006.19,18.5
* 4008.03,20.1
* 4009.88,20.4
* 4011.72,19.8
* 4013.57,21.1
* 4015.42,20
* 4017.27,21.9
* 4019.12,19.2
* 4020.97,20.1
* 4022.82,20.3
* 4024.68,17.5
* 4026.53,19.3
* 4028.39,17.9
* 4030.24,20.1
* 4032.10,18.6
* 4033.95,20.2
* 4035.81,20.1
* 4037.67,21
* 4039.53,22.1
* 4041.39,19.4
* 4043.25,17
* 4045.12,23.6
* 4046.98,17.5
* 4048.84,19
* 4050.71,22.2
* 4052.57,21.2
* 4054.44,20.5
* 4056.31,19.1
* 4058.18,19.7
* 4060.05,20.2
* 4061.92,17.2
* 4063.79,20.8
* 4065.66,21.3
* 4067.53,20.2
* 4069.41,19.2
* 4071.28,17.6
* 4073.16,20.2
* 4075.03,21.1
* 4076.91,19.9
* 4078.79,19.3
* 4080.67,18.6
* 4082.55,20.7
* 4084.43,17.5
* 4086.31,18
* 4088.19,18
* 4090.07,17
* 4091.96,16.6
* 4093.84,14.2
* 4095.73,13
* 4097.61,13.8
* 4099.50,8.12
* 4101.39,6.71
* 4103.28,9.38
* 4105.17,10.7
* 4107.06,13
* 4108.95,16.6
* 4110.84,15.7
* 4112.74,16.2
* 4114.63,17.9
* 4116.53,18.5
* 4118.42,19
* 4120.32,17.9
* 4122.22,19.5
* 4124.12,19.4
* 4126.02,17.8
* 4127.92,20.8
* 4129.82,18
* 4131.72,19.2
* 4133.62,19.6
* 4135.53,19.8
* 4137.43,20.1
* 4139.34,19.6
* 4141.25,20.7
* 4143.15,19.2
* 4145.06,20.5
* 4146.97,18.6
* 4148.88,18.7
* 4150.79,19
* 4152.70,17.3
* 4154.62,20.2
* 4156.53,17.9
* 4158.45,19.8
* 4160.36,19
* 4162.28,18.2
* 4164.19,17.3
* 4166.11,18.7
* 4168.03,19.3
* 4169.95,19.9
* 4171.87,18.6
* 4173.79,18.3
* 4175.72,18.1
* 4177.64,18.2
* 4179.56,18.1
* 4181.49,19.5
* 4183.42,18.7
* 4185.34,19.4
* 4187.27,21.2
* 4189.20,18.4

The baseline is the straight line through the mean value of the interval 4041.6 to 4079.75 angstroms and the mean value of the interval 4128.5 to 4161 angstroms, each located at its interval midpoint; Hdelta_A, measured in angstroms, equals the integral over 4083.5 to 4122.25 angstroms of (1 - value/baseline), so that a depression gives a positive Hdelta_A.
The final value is 9.0 angstroms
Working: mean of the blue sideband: 19.8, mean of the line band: 15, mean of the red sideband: 19.3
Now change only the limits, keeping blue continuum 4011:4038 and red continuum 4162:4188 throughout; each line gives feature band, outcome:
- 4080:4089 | 0.39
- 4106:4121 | 1.89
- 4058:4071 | -0.11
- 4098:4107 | 4.58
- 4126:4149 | -0.56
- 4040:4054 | -0.31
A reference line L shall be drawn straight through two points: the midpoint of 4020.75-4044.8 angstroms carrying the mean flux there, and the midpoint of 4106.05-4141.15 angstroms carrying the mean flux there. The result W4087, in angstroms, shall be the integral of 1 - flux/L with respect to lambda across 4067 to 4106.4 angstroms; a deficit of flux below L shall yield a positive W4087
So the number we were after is 5.8 angstroms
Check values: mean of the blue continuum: 19.6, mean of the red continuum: 18.3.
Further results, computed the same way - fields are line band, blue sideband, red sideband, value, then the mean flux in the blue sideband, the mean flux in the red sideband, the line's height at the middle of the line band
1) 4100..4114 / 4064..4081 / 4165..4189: 5.0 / 19.8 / 19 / 19.5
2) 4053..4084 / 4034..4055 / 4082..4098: -2.4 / 20.3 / 16.5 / 18.3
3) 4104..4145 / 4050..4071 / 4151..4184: 2.4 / 20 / 18.7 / 19.2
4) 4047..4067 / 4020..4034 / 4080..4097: -2.1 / 19.2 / 17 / 18.1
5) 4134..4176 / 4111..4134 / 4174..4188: -0.7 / 18.5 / 18.9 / 18.8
